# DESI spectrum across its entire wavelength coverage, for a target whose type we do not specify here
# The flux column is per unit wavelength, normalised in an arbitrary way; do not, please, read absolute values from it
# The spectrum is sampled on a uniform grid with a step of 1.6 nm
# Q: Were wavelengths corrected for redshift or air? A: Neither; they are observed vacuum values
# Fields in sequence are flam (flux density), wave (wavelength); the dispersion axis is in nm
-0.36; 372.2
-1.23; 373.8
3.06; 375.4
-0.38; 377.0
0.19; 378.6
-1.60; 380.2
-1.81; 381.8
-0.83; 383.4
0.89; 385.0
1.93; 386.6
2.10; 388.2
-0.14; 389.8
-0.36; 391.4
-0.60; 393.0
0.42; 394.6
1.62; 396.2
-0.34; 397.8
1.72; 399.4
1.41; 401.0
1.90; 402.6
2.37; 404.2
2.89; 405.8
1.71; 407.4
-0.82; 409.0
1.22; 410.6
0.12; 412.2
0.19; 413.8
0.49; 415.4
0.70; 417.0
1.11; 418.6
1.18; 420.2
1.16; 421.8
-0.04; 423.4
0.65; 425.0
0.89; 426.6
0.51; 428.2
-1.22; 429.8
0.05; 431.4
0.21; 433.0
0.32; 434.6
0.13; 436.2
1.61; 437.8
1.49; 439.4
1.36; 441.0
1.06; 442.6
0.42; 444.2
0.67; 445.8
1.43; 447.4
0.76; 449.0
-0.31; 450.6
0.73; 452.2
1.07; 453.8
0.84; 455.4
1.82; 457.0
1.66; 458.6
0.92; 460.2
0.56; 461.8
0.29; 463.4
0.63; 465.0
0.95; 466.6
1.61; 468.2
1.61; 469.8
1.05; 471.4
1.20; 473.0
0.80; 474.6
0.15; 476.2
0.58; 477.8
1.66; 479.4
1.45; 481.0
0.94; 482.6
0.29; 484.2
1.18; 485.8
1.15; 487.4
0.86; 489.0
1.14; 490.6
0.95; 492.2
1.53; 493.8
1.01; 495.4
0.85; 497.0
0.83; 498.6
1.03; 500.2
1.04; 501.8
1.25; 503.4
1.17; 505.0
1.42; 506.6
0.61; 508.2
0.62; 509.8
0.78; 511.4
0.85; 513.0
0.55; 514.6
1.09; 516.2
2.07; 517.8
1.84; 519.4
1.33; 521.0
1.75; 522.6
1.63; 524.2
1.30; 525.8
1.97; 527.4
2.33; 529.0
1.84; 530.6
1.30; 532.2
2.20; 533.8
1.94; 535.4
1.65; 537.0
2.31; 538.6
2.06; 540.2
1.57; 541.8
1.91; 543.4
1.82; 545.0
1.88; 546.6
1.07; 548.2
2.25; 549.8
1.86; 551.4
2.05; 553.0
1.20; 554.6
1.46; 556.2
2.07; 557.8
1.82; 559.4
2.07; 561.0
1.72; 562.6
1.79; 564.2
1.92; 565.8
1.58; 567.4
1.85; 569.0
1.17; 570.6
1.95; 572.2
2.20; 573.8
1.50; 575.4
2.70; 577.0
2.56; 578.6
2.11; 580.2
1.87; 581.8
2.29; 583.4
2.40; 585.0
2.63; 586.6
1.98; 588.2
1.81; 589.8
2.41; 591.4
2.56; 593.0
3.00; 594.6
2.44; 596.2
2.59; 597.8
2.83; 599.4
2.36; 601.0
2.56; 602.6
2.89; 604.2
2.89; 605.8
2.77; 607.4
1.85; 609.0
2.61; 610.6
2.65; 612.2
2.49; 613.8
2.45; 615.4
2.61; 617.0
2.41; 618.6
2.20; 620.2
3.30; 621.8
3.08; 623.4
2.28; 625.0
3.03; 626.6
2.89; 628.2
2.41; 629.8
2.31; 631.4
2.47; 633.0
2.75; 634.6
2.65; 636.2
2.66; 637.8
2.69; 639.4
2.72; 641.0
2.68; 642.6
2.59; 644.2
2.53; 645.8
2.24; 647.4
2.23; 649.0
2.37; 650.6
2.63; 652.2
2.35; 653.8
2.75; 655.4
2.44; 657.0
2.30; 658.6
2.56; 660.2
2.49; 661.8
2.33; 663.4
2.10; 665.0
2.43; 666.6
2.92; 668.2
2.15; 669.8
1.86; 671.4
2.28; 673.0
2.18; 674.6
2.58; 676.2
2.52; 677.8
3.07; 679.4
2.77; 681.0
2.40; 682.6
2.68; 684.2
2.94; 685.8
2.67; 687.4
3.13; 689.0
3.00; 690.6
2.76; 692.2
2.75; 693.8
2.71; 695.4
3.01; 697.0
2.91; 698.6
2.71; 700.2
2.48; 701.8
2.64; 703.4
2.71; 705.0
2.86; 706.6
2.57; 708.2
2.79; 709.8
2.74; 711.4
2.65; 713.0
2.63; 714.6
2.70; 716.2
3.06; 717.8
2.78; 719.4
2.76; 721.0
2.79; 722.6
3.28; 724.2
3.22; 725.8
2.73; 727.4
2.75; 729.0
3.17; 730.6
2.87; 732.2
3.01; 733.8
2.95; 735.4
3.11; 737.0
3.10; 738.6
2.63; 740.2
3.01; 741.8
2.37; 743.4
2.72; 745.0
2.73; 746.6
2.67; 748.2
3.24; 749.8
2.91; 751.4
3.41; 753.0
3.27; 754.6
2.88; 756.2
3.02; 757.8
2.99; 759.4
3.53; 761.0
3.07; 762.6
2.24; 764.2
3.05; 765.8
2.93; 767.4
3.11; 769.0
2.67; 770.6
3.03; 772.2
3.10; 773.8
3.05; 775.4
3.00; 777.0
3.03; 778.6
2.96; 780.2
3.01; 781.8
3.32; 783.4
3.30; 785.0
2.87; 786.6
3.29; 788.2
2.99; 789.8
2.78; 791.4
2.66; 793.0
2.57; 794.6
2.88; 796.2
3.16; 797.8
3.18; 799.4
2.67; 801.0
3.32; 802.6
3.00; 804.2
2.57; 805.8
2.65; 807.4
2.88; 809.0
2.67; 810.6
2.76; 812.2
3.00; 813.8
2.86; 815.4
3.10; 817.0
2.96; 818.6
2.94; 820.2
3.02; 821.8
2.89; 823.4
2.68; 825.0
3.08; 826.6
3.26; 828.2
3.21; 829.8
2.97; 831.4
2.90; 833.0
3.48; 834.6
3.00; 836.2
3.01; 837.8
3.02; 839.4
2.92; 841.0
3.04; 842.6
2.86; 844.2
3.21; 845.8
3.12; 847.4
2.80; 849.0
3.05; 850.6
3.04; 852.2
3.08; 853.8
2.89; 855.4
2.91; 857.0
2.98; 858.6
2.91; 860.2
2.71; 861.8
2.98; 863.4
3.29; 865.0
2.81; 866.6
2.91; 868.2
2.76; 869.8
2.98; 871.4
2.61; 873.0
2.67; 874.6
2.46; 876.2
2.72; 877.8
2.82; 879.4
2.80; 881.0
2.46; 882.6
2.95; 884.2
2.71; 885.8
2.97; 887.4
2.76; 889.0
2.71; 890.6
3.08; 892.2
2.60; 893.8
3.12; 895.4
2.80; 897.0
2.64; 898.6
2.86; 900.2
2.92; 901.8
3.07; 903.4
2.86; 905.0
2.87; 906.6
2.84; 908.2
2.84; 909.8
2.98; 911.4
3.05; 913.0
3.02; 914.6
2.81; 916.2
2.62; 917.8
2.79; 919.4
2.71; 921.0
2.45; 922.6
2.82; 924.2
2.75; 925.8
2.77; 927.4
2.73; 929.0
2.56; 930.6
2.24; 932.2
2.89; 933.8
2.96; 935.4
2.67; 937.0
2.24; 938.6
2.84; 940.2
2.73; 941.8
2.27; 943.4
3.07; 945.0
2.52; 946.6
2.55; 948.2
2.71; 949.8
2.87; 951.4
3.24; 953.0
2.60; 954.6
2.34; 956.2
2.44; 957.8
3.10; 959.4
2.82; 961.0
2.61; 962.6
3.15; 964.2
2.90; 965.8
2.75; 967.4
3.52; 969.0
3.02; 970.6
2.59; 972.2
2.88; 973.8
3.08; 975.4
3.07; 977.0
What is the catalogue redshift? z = 0.30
